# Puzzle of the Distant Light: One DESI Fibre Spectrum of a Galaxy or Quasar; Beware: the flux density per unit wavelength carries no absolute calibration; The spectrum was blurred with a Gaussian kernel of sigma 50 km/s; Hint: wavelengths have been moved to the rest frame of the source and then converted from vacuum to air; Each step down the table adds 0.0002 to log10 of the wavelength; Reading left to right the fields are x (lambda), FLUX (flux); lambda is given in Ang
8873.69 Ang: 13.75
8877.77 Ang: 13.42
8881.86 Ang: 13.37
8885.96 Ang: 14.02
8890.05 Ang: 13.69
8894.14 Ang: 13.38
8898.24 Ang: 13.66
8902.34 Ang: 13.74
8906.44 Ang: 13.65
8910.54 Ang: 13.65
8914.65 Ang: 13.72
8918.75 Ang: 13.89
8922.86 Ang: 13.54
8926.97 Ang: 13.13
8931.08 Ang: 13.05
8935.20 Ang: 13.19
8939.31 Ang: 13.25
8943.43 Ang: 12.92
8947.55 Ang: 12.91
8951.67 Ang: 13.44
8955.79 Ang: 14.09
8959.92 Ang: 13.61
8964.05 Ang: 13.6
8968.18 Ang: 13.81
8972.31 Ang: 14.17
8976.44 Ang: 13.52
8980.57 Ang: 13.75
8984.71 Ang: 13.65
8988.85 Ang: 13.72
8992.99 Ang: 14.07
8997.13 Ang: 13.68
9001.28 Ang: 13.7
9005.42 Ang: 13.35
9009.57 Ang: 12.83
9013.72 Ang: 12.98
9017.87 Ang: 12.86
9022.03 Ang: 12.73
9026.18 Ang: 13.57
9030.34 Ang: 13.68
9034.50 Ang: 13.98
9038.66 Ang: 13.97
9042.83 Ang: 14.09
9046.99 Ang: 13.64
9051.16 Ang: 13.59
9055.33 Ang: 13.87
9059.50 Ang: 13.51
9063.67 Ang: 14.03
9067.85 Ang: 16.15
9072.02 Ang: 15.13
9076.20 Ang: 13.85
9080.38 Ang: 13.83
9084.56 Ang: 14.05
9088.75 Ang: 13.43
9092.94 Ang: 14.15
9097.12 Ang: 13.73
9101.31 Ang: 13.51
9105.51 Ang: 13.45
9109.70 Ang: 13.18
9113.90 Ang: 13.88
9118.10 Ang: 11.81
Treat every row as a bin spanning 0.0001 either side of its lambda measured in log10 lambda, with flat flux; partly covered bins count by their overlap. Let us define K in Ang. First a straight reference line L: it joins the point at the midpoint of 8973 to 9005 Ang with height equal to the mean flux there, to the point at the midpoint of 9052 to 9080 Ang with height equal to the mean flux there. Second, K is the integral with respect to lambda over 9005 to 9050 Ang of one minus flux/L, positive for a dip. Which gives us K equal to 2.0 Ang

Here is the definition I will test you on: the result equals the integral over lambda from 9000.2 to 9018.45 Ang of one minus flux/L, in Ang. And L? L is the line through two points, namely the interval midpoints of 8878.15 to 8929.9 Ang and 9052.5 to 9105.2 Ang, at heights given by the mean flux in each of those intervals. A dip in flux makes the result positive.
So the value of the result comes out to 1.0 Ang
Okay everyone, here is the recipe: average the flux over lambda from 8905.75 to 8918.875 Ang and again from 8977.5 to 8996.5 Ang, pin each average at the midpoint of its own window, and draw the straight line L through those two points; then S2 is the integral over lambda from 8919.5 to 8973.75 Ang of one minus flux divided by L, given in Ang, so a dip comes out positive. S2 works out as 1.2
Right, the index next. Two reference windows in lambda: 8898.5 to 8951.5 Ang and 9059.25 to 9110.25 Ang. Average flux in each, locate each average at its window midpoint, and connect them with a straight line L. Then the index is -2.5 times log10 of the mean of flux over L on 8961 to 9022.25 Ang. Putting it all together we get 0.012 mag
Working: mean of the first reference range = 13.4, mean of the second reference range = 14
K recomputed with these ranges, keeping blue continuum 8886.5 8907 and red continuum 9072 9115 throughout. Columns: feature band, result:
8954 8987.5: -0.2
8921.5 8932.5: 0.4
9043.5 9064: 0.0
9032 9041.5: -0.2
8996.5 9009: 0.2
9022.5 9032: 0.2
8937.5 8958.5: 0.5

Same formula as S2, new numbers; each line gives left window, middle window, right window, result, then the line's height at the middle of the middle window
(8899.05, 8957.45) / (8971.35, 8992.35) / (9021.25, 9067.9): -0.21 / 13.6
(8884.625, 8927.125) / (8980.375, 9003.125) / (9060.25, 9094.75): 0.35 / 14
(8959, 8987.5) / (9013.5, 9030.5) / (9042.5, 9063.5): 0.76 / 13.7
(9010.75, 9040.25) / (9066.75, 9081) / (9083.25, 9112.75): -1.25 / 13.5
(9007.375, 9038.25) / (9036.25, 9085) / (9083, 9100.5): -2.07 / 13.6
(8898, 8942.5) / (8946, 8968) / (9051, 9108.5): 0.05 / 13.6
